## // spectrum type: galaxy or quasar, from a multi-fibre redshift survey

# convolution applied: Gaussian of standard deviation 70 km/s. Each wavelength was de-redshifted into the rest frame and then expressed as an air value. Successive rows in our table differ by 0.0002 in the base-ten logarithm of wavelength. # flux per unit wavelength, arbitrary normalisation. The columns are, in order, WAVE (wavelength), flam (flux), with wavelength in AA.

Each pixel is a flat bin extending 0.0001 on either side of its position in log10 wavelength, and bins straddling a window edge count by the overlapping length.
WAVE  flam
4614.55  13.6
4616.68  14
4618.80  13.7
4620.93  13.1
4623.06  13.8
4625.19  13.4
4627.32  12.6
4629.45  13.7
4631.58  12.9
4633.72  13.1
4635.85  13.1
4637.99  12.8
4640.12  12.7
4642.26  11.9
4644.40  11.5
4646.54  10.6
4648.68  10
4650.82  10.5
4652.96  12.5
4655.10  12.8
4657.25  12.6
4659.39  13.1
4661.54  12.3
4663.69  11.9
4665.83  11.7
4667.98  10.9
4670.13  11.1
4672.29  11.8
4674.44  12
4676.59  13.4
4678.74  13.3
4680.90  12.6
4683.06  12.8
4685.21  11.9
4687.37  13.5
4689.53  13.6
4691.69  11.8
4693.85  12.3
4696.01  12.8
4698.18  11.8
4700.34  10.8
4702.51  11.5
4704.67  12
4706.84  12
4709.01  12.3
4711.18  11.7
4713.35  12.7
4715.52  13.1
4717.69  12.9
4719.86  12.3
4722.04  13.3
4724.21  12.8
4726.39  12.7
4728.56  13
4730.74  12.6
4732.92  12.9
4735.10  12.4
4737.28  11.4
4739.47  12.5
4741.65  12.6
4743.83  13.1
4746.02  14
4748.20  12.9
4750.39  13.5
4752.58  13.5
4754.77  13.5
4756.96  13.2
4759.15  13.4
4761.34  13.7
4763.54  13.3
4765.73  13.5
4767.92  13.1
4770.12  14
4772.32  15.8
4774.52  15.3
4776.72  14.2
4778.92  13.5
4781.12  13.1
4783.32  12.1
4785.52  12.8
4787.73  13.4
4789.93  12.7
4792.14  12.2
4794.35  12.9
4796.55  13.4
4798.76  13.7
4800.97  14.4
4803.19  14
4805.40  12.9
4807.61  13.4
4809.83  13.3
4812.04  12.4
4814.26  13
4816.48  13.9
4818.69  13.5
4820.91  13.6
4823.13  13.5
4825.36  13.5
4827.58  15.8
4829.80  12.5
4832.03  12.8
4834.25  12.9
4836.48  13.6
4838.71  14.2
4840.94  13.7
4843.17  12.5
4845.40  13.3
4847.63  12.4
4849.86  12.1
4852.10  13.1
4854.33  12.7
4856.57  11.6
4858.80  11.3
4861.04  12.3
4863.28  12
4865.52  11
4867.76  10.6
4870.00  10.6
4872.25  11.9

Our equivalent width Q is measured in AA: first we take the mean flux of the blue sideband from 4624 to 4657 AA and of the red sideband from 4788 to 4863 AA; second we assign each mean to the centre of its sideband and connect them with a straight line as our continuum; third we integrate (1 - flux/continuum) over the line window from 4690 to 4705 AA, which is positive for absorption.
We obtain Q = 0.7 AA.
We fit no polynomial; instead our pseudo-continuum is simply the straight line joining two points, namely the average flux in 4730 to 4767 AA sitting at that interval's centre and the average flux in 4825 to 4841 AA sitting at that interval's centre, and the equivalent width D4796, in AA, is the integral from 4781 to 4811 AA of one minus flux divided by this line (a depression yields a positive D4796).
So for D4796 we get 0.5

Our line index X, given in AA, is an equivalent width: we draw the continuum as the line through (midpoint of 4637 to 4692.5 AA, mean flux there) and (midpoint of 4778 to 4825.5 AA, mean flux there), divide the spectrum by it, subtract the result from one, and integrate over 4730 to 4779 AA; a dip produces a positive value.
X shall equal -2.0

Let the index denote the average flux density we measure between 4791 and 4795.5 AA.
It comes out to 12.6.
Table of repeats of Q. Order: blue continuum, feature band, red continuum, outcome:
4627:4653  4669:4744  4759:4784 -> 3.1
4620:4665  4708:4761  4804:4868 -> -0.9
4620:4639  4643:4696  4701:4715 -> 1.9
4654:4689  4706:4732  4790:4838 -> 0.2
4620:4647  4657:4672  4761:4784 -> 1.3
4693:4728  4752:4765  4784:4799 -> -0.8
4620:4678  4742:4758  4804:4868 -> -0.9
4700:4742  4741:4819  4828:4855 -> -4.3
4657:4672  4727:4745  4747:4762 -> 0.7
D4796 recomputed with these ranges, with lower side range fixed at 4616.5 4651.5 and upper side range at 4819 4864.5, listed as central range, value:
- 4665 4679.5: 0.7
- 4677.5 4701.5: 0.3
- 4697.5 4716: 1.1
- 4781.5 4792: 0.1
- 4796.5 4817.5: -0.9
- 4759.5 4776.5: -1.7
